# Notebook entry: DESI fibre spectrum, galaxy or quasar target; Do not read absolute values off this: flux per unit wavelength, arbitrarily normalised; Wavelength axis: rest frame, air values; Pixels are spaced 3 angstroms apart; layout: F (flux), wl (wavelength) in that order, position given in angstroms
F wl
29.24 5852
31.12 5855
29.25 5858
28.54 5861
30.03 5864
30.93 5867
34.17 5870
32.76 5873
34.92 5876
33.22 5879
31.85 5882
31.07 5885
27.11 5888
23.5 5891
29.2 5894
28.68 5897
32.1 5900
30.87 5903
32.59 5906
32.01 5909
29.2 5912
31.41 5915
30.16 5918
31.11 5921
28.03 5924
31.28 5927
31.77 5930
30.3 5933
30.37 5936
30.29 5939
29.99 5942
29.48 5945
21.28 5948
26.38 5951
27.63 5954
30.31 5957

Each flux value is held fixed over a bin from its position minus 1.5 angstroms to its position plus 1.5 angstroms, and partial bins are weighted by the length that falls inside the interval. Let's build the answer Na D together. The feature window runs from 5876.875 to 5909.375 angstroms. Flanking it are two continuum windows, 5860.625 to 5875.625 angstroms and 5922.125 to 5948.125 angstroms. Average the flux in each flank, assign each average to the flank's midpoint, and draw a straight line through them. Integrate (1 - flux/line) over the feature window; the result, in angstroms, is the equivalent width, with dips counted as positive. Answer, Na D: 0.8 angstroms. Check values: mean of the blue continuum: 31.8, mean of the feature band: 30.2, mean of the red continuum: 29.6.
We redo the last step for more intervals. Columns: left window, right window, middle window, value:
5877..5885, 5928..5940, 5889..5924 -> 1.81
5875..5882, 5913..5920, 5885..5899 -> 2.06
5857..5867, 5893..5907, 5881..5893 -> 0.79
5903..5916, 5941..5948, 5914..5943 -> -1.03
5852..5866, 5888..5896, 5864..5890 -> -3.41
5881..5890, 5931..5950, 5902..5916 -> -0.99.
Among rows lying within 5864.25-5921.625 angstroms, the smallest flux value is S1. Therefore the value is 23.5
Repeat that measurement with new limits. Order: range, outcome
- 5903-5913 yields 29.2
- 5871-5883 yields 31.85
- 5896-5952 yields 21.28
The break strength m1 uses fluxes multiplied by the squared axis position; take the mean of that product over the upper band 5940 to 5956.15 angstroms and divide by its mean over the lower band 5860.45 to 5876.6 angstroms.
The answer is 0.87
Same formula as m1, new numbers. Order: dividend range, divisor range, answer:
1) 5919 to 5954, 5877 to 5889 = 0.95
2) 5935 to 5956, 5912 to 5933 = 0.92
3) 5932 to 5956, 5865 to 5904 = 0.94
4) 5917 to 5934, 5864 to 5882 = 0.94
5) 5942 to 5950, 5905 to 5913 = 0.85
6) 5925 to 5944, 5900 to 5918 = 0.99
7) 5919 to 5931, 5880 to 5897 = 1.08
